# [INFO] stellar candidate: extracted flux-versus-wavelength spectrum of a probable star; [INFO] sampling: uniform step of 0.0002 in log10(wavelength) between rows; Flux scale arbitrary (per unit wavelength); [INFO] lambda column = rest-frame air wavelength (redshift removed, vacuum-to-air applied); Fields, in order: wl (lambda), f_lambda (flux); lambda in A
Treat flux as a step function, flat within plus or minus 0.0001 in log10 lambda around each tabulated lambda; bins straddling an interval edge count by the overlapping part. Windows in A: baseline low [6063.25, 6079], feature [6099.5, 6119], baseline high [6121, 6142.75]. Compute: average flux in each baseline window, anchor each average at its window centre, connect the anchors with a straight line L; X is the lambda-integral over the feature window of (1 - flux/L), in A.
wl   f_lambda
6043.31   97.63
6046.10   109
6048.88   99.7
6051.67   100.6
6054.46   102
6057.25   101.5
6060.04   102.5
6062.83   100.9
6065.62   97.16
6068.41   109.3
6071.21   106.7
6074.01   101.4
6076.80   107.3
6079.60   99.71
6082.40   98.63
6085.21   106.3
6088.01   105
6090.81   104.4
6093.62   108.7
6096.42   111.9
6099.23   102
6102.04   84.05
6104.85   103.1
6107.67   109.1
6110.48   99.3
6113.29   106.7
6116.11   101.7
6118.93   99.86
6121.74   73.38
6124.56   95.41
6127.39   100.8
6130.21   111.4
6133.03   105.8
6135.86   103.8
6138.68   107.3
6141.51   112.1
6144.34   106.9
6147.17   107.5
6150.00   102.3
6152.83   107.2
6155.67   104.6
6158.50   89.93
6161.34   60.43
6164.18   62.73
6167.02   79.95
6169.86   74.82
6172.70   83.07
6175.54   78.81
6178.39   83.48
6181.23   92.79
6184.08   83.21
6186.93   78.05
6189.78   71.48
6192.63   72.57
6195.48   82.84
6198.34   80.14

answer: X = 0.4 A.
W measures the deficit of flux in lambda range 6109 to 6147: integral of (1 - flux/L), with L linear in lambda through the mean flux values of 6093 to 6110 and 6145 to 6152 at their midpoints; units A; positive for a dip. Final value 0.8 A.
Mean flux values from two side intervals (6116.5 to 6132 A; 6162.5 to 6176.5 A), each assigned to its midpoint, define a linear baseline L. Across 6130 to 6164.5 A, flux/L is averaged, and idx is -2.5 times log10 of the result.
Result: -0.15 mag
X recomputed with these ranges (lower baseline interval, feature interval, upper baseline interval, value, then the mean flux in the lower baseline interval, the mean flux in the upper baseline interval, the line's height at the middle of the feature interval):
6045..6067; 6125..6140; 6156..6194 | -3.2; 102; 78.6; 86.8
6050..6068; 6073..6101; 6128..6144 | -0.2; 101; 108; 104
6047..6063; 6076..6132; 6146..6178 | -4.1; 101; 86.2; 94.5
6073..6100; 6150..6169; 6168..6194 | 0.1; 105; 79.8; 85.5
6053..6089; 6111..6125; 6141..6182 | 0.0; 103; 89.2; 95.8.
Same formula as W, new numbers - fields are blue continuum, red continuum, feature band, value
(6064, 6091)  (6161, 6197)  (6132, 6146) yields -3.08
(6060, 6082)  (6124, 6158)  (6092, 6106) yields 0.26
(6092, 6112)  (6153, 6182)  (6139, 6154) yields -3.16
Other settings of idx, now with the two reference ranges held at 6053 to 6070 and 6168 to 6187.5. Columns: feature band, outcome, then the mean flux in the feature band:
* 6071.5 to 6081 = -0.04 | 103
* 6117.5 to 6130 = -0.03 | 94.2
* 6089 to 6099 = -0.12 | 108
